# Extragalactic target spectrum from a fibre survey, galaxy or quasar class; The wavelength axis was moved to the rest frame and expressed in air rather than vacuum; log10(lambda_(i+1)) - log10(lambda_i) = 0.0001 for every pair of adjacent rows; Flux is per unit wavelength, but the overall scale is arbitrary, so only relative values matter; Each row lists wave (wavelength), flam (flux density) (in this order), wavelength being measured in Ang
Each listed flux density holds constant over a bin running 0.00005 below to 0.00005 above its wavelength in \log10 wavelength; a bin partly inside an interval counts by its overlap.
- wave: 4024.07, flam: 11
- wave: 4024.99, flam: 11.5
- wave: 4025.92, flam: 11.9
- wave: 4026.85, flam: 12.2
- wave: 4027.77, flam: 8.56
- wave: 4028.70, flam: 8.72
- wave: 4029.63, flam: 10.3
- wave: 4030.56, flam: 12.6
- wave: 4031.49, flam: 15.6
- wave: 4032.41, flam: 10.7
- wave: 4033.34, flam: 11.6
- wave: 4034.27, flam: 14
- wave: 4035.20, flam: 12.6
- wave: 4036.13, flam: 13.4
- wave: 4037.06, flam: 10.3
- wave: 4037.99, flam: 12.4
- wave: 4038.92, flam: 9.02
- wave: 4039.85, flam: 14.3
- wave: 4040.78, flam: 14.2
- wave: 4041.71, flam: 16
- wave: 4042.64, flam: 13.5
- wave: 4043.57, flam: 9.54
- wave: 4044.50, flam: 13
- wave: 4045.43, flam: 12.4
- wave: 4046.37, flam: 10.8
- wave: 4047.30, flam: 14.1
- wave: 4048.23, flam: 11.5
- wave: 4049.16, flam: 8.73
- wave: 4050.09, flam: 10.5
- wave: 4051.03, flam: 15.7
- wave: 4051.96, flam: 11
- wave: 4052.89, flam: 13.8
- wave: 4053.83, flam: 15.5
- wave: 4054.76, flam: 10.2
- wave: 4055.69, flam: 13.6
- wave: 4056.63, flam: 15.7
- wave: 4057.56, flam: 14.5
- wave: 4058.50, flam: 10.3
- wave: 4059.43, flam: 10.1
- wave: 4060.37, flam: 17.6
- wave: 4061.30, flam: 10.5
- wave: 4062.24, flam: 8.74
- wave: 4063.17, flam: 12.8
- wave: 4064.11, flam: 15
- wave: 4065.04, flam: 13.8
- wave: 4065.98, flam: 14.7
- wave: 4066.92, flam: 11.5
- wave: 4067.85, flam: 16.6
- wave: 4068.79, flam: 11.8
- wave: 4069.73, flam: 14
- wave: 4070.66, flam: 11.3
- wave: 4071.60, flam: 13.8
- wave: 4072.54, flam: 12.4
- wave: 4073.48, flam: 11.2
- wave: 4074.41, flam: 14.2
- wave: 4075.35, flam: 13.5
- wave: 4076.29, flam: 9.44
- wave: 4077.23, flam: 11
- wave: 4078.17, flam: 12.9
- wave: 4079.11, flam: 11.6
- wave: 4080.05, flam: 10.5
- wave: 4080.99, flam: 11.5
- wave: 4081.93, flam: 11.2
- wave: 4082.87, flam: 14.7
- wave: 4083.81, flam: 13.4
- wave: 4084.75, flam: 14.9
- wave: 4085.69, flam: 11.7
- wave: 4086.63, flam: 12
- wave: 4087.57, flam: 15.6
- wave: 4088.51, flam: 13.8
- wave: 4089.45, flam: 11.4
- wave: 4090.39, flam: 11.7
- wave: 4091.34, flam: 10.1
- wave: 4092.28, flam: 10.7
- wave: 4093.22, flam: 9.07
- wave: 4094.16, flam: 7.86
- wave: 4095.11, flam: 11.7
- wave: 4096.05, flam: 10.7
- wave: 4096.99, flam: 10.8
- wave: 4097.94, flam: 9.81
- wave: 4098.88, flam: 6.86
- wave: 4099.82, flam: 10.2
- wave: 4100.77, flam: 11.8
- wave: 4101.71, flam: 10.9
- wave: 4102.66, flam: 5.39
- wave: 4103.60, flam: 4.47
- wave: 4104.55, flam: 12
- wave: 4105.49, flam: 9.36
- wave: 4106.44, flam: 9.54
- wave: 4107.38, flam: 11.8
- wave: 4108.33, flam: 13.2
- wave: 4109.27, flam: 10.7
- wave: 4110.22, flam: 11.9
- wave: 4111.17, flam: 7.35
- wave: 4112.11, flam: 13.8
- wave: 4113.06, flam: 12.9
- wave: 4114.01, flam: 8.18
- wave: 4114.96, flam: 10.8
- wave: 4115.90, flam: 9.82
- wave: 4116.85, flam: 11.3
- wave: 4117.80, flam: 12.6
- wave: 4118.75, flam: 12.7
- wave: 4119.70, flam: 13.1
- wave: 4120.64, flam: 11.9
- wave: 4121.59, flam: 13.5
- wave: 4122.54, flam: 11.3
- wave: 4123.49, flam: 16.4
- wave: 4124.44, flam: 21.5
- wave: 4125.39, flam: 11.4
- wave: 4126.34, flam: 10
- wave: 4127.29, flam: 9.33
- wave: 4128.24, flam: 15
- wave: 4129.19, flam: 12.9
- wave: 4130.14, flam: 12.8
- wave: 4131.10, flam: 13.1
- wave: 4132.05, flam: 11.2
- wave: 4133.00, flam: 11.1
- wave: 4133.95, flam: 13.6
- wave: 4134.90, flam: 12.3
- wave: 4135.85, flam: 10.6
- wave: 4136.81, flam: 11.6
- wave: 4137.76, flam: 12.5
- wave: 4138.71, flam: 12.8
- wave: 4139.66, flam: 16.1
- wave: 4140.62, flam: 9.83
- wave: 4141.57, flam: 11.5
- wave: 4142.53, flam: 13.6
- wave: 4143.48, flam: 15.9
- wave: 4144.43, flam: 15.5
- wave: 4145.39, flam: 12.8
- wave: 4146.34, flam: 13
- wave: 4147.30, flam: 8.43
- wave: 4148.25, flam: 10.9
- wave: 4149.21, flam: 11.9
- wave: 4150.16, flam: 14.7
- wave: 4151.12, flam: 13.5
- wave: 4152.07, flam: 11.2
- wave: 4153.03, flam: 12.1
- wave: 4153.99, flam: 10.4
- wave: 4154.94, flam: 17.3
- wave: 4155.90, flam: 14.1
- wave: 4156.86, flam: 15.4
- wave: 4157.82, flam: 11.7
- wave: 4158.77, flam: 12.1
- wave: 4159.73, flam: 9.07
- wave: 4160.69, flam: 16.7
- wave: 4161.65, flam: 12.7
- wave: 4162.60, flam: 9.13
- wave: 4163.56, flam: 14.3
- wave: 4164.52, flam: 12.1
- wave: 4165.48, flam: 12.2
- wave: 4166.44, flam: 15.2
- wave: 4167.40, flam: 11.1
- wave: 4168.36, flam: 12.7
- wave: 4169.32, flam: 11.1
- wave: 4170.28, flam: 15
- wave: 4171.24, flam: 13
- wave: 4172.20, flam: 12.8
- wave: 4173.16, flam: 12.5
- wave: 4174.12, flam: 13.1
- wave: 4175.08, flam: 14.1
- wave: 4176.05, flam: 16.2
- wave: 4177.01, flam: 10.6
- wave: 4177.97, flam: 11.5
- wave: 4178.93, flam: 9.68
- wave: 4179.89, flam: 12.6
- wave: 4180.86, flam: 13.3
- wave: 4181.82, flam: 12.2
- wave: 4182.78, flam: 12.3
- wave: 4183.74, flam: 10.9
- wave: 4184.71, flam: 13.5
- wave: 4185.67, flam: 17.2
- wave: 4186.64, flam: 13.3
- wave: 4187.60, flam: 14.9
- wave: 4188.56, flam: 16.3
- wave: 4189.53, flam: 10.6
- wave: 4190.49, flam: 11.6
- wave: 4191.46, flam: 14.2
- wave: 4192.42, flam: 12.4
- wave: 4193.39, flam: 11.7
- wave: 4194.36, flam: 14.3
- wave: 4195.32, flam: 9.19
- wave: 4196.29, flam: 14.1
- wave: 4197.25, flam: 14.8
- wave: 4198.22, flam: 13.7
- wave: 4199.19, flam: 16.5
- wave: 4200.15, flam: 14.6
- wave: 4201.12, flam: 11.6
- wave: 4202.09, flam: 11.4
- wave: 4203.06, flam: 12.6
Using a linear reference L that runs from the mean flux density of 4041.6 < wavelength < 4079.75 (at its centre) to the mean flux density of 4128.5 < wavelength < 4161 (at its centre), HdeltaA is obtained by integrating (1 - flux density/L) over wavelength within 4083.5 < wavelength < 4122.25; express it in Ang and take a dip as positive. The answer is 5.1 Ang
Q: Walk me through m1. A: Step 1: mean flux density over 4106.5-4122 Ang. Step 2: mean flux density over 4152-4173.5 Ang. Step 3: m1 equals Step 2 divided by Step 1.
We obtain 1.11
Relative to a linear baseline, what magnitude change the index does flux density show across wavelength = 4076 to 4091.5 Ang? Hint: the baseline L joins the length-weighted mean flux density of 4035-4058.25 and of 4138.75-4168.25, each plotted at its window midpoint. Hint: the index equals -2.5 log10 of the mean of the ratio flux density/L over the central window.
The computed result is 0.04 mag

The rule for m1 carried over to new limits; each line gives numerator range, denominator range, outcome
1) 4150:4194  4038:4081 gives 1.03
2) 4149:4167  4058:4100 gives 1.08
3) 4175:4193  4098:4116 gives 1.29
